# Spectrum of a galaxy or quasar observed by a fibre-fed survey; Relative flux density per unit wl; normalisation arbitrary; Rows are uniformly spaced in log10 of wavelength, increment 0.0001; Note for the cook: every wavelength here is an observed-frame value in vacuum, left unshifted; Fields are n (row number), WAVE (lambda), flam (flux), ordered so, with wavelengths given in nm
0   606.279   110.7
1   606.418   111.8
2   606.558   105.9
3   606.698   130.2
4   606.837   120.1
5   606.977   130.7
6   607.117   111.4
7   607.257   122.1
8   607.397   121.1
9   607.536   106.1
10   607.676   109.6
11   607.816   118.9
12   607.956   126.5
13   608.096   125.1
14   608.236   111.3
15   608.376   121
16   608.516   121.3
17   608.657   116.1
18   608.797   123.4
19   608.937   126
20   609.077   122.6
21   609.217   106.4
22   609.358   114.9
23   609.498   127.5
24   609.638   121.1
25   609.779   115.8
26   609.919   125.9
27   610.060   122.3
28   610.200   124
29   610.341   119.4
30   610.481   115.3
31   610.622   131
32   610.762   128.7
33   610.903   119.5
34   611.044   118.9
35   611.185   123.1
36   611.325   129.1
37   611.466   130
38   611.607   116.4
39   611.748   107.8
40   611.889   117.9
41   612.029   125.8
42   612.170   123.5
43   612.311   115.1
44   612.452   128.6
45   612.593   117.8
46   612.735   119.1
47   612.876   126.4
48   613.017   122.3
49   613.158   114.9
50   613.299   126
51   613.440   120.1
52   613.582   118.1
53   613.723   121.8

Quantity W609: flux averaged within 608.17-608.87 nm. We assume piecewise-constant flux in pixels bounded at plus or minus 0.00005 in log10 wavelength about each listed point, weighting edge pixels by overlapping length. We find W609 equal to 119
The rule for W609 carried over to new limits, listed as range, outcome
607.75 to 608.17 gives 123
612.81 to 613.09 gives 124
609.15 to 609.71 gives 117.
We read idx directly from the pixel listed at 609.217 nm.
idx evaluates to 106.4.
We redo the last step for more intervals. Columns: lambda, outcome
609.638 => 121.1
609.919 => 125.9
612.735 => 119.1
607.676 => 109.6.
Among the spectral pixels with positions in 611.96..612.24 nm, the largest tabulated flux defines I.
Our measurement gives 125.8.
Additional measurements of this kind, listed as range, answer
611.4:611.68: 130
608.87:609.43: 126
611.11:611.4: 129.1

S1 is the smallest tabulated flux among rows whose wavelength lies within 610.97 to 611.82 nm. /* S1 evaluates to 107.8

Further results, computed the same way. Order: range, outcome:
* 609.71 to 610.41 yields 115.8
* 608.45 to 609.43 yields 106.4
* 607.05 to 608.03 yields 106.1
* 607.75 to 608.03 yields 118.9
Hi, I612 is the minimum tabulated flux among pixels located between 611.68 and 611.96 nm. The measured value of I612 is 107.8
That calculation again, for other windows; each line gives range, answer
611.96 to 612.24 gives 123.5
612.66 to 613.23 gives 114.9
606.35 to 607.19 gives 105.9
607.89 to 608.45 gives 111.3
